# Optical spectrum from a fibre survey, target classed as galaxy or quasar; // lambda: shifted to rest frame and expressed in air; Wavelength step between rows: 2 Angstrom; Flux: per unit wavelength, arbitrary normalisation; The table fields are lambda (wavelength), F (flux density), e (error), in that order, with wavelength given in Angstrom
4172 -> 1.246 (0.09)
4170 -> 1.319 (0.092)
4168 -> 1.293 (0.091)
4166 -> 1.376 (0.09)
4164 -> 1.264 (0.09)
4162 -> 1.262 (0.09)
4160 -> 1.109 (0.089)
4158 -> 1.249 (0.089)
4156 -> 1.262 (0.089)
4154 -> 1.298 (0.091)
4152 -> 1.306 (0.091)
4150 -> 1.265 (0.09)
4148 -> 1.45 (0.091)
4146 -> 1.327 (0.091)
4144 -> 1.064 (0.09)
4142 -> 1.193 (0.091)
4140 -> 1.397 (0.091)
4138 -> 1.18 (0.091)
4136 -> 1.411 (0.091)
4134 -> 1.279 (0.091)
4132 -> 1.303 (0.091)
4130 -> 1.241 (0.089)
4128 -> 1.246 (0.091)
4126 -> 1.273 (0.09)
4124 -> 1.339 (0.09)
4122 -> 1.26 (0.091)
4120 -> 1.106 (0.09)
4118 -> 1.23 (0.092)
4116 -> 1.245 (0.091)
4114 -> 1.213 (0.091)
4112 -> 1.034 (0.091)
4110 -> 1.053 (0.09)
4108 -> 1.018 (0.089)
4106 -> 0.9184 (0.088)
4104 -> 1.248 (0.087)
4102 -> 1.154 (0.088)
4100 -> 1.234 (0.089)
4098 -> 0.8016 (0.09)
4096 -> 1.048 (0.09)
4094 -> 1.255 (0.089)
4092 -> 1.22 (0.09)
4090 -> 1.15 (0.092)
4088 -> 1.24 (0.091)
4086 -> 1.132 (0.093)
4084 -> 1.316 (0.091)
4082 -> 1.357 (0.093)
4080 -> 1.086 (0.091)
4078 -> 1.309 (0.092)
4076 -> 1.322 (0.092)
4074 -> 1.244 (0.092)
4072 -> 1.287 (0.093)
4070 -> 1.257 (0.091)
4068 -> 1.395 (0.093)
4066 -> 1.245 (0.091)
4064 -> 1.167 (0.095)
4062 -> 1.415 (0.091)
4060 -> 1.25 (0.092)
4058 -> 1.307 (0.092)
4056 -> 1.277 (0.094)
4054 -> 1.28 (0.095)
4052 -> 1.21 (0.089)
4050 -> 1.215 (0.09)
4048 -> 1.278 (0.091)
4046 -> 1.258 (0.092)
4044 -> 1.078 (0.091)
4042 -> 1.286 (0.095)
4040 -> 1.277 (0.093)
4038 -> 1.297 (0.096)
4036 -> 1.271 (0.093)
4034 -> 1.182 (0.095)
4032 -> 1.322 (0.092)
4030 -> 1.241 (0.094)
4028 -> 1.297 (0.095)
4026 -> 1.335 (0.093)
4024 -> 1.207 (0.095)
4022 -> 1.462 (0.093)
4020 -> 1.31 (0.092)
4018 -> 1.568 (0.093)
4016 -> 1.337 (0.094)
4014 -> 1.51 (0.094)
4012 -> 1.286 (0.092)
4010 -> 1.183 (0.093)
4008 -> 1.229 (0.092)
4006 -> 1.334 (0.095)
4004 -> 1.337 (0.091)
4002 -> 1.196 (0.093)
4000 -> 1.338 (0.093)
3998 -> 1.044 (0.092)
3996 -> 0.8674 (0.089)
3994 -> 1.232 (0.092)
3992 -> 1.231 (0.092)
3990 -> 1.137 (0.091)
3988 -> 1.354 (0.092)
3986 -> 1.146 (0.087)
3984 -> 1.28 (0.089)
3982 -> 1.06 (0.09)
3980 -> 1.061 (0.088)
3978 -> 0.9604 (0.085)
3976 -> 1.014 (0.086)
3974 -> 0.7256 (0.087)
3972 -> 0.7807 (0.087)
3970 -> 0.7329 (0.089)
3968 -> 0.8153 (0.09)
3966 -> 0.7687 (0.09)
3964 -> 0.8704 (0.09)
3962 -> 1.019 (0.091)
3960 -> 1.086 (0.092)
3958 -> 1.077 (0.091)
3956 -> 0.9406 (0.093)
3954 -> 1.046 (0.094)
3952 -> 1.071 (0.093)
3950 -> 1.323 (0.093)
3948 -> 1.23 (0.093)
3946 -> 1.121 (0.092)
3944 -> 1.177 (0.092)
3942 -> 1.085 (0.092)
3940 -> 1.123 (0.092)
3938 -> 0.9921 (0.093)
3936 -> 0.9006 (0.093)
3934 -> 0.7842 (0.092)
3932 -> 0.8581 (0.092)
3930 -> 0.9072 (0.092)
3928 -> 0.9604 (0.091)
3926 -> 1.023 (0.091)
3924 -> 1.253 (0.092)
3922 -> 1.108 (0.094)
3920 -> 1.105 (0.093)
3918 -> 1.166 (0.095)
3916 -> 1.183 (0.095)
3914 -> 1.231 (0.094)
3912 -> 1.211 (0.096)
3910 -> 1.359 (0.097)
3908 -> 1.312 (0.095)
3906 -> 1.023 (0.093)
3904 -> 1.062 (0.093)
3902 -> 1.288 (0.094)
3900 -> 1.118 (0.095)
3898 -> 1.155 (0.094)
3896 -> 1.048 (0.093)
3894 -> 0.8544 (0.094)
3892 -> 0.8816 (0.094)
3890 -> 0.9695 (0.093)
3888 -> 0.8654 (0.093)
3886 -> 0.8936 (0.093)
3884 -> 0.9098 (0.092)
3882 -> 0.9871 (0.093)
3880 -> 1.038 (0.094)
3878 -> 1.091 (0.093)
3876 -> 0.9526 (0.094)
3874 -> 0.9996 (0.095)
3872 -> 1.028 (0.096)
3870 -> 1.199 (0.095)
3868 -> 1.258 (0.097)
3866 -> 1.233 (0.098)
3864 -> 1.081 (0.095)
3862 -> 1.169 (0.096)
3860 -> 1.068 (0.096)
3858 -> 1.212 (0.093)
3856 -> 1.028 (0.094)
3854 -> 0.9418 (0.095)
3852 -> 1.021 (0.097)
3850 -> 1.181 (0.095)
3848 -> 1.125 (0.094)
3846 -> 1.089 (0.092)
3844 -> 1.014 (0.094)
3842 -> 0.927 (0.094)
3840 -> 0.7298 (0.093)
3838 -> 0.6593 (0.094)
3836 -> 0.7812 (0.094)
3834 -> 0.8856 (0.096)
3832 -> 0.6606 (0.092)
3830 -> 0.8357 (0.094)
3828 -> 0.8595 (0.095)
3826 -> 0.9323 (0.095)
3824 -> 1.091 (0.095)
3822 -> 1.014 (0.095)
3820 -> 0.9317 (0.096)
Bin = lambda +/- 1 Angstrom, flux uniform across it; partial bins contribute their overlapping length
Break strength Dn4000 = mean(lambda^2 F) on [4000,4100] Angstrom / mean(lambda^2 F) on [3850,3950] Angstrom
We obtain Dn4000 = 1.3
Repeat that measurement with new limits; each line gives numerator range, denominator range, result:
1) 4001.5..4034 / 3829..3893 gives 1.44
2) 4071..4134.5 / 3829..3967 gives 1.27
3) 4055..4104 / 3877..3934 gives 1.26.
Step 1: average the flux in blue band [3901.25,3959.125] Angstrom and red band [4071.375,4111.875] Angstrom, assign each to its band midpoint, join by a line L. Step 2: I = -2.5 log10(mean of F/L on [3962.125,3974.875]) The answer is 0.36 mag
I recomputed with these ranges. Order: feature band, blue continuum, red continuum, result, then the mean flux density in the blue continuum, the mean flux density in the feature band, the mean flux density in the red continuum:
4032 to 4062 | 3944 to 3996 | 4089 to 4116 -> -0.163 mag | 1.04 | 1.26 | 1.11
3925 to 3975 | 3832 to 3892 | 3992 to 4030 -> 0.191 mag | 1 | 0.977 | 1.28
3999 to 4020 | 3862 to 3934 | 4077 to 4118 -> -0.190 mag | 1.07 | 1.33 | 1.15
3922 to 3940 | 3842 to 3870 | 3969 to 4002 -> 0.111 mag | 1.11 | 0.977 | 1.06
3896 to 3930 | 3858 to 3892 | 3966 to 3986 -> -0.144 mag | 1.05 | 1.15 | 0.939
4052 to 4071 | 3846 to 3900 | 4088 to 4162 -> -0.104 mag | 1.05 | 1.28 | 1.21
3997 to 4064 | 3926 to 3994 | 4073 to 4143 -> -0.161 mag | 1.02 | 1.28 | 1.2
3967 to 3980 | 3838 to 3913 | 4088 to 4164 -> 0.289 mag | 1.06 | 0.855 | 1.21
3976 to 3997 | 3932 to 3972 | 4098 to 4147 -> -0.088 mag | 0.999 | 1.13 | 1.2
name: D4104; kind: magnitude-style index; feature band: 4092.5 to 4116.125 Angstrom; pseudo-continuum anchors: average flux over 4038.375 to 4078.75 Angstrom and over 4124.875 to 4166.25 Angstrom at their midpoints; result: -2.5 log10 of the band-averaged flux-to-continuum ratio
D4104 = 0.16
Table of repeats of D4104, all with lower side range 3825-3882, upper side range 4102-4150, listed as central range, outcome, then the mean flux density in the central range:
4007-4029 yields -0.18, 1.34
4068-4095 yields -0.06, 1.25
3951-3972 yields 0.16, 0.935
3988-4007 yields -0.08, 1.2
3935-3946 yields 0.01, 1.06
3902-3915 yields -0.16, 1.21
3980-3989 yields -0.08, 1.19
